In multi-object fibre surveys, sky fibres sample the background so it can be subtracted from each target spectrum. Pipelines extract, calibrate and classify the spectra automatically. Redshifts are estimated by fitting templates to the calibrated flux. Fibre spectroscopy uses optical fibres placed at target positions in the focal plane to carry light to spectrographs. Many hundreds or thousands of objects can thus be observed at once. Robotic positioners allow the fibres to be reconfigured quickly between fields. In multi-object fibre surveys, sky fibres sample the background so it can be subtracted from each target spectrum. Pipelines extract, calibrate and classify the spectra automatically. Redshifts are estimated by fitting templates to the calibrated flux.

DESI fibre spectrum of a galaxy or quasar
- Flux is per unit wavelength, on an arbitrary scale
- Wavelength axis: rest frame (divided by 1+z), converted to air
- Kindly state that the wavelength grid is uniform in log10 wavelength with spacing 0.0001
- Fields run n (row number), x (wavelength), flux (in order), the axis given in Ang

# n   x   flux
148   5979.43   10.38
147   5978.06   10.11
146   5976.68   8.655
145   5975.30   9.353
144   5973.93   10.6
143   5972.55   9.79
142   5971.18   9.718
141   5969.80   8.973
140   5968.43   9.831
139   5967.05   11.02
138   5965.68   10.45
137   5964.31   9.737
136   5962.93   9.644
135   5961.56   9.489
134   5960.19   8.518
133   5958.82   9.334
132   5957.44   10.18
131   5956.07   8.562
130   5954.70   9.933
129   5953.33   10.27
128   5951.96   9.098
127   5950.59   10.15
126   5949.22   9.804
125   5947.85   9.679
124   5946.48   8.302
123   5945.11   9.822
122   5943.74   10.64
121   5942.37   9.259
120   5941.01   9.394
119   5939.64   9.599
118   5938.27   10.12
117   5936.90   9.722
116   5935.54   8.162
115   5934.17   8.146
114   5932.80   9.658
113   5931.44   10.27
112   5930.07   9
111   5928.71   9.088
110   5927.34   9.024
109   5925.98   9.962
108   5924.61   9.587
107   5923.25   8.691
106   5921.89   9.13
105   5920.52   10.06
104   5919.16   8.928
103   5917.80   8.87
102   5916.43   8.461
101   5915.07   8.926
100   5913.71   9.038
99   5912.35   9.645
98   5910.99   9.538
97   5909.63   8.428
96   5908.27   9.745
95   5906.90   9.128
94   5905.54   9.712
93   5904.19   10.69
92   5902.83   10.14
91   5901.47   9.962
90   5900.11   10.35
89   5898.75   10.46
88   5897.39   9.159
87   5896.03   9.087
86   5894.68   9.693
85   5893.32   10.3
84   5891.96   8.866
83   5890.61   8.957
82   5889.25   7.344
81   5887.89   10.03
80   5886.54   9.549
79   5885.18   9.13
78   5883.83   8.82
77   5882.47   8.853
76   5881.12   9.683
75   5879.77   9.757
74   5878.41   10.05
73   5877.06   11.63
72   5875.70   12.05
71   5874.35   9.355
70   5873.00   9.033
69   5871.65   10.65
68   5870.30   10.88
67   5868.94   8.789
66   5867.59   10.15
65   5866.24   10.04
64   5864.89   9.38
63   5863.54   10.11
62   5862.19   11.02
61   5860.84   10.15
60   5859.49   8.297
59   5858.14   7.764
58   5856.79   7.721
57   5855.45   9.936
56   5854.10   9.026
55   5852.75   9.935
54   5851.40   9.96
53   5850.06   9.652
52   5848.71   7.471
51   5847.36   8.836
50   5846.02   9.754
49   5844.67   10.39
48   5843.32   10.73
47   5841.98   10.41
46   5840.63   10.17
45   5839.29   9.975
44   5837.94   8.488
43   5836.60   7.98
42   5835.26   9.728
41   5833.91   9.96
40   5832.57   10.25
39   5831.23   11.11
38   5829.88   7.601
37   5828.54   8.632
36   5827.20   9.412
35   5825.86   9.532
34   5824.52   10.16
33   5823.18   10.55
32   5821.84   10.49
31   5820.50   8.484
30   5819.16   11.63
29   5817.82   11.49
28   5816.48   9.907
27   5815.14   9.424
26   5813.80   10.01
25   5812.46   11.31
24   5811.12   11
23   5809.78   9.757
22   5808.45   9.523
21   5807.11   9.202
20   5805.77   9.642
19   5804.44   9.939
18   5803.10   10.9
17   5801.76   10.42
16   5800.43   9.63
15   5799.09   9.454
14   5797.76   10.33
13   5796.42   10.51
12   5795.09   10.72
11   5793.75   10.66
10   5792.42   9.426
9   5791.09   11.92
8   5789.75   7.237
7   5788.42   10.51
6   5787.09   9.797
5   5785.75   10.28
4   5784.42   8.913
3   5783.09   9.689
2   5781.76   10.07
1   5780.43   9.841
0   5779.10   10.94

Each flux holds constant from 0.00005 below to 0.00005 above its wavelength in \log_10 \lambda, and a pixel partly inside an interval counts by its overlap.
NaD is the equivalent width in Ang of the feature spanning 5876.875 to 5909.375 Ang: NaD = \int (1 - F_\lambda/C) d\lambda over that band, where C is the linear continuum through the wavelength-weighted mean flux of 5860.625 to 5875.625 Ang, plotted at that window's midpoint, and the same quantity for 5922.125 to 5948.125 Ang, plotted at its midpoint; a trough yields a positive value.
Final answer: 0.7 Ang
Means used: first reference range 10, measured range 9.58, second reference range 9.37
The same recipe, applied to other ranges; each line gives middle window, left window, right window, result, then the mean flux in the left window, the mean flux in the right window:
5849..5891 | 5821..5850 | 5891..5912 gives 0.2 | 9.6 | 9.67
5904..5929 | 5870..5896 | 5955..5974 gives 1.1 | 9.69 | 9.68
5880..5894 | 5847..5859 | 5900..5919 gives 0.1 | 8.92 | 9.43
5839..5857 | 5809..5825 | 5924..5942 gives 0.9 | 10.3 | 9.36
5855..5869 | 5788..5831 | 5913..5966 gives 0.5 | 9.99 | 9.4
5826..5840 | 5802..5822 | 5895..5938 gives 1.0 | 10.2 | 9.39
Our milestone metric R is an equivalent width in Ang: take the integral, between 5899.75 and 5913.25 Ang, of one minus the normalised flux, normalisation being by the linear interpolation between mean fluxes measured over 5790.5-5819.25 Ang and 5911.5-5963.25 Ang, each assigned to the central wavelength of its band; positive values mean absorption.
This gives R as -0.2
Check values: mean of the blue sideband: 10.3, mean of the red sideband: 9.37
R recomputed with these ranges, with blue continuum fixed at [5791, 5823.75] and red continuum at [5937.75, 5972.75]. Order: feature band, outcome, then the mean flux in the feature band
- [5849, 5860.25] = 1.2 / 8.99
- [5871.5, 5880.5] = -0.3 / 10.3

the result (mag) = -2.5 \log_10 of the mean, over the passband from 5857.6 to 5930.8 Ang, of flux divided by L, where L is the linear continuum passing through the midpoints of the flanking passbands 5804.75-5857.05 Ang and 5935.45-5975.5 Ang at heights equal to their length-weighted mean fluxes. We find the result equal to 0.018 mag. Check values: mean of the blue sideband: 9.74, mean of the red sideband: 9.67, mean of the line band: 9.54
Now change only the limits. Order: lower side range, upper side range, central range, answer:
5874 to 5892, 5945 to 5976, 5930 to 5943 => 0.03 mag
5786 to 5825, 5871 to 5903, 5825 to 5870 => 0.05 mag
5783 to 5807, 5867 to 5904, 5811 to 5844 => 0.00 mag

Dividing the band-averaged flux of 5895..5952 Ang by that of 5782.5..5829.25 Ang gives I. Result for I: 0.94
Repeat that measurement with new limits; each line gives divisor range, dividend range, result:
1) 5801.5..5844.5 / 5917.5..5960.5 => 0.95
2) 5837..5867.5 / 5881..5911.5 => 0.99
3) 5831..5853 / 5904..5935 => 0.96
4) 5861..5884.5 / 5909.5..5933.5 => 0.92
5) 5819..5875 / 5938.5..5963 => 1.00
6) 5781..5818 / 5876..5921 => 0.95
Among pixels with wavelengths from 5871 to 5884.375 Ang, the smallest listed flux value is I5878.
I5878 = 8.82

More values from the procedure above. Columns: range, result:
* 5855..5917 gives 7.344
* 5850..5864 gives 7.721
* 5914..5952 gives 8.146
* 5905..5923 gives 8.428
